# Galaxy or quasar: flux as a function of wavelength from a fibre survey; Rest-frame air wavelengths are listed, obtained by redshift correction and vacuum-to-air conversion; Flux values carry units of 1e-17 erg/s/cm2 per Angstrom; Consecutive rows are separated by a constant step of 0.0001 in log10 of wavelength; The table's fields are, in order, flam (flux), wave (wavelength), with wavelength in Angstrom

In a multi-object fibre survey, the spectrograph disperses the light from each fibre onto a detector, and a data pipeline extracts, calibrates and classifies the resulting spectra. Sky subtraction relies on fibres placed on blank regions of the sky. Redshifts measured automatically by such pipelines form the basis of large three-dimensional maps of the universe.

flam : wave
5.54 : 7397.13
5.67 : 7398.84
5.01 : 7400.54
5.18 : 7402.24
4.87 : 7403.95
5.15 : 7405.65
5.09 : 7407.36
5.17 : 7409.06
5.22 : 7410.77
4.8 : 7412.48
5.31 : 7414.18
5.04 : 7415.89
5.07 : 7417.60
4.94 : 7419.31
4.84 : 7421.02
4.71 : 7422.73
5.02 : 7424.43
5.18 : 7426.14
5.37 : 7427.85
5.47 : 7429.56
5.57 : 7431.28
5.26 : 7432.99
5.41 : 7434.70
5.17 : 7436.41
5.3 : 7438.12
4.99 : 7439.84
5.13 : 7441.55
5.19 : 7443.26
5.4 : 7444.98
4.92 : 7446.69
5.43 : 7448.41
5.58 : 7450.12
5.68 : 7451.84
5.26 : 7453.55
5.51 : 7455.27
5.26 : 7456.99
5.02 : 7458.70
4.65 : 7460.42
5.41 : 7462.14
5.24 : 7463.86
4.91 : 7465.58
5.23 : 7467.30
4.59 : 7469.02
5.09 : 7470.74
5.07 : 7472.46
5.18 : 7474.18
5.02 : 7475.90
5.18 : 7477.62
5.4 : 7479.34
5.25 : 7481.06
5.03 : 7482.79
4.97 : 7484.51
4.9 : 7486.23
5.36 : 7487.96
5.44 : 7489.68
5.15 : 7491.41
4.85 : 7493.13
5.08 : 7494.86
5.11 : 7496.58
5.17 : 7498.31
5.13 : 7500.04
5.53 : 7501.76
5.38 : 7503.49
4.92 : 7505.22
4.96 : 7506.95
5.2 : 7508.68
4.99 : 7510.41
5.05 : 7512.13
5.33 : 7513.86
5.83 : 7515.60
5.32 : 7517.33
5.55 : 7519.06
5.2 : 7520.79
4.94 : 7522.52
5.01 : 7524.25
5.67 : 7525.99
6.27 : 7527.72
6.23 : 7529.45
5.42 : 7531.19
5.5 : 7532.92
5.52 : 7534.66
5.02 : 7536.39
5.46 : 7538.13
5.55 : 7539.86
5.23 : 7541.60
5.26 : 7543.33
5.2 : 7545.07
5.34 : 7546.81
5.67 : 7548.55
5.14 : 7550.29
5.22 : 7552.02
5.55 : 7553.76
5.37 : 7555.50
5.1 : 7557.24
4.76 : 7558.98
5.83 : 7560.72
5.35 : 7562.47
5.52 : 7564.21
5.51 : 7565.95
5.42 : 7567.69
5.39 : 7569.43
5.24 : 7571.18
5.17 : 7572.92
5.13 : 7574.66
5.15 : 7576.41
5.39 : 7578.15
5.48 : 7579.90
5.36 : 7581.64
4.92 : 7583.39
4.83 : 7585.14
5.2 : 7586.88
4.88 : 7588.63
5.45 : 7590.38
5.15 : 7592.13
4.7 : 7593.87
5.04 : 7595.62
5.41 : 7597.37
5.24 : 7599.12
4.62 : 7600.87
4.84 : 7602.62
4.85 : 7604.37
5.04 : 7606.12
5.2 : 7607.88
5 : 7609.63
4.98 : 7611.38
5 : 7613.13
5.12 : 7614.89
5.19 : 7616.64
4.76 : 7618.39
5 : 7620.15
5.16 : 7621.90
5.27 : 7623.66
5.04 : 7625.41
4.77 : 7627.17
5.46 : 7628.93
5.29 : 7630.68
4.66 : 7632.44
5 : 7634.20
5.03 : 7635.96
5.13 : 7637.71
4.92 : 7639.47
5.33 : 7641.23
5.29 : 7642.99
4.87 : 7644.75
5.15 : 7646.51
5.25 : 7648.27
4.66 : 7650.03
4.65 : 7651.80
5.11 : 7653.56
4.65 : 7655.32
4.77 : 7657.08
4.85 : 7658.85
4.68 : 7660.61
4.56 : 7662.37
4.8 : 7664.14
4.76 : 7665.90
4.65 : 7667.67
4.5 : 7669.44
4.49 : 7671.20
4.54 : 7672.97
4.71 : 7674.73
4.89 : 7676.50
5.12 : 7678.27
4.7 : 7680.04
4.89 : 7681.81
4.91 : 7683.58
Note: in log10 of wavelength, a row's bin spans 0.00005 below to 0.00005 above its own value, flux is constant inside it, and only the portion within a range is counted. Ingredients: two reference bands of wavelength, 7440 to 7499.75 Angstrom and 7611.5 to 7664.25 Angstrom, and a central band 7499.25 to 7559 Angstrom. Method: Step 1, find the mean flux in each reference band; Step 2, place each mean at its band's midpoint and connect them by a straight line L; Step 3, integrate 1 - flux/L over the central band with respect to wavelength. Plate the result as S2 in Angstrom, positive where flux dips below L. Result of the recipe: -2.89 Angstrom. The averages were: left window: 5.16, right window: 4.98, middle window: 5.35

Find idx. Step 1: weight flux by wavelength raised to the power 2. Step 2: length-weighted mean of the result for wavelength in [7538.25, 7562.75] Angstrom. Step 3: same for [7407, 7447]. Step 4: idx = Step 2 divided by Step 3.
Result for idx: 1.07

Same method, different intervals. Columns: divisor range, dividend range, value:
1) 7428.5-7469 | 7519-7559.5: 1.05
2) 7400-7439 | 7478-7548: 1.06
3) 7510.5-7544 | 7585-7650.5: 0.95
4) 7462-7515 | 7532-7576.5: 1.06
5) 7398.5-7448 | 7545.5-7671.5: 1.03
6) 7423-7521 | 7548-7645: 1.02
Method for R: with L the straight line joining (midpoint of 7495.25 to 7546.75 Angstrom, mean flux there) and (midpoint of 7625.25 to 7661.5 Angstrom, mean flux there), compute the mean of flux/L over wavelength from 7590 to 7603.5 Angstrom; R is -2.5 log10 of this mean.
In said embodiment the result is 0.016 mag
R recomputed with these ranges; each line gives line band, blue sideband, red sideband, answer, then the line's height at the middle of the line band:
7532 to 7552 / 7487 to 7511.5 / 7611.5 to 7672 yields -0.053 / 5.09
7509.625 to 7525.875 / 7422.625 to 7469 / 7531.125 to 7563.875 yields 0.009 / 5.31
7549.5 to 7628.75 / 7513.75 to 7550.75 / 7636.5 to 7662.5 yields 0.010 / 5.2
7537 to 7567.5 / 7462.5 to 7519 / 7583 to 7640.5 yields -0.054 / 5.1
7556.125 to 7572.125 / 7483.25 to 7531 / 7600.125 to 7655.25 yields -0.039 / 5.15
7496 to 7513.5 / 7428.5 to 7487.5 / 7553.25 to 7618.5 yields 0.007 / 5.18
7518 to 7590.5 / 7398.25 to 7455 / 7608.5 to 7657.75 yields -0.053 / 5.09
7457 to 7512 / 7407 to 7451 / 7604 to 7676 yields 0.000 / 5.11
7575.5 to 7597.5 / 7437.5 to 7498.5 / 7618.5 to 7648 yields -0.008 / 5.1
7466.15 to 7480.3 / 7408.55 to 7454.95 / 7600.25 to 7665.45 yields 0.013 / 5.16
